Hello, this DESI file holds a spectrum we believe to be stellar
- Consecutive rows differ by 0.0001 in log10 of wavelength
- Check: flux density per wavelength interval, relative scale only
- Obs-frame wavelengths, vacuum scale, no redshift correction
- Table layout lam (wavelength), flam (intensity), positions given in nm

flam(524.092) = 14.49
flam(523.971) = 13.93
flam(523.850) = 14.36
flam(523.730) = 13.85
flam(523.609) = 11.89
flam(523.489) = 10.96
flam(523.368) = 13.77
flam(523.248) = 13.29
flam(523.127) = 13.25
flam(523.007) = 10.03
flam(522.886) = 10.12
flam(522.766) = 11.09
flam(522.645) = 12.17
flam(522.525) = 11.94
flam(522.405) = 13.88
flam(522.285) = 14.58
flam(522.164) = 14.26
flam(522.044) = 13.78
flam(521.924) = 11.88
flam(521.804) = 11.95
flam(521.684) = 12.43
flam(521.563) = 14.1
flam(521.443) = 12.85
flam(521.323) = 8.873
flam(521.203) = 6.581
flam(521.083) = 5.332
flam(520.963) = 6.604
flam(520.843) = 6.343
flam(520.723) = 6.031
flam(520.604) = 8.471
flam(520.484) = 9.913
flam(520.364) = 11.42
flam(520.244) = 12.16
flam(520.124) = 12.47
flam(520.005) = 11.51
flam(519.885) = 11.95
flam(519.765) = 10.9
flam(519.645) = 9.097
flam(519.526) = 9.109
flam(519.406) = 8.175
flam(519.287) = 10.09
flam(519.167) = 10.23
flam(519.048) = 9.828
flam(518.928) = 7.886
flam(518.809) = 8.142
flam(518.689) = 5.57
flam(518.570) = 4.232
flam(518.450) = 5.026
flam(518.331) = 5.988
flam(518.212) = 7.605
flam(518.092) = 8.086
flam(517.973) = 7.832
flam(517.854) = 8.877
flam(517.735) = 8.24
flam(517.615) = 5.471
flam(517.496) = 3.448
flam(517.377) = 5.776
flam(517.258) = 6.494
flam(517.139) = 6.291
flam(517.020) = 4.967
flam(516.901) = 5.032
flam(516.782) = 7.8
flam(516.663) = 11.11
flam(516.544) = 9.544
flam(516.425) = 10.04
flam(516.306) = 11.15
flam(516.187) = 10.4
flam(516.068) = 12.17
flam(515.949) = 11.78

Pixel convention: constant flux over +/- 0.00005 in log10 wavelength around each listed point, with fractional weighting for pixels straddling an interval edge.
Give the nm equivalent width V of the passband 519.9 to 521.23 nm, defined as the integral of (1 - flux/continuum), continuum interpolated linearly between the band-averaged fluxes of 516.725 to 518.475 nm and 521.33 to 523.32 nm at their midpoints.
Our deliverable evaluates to 0.15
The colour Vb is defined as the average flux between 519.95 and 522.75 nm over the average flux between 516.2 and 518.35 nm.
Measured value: 1.4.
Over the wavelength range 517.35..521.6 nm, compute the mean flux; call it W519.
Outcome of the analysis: 8.44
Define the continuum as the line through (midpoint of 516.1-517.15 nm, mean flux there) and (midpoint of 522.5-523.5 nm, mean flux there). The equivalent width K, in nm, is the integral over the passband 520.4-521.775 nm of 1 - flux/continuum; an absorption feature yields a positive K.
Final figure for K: 0.247 nm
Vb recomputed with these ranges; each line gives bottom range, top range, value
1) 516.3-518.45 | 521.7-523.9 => 1.73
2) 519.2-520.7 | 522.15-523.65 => 1.20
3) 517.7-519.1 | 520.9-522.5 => 1.56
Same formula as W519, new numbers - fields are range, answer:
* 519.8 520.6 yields 11.3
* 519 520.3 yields 10.5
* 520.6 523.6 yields 11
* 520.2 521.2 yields 8.13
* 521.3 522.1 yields 12.4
